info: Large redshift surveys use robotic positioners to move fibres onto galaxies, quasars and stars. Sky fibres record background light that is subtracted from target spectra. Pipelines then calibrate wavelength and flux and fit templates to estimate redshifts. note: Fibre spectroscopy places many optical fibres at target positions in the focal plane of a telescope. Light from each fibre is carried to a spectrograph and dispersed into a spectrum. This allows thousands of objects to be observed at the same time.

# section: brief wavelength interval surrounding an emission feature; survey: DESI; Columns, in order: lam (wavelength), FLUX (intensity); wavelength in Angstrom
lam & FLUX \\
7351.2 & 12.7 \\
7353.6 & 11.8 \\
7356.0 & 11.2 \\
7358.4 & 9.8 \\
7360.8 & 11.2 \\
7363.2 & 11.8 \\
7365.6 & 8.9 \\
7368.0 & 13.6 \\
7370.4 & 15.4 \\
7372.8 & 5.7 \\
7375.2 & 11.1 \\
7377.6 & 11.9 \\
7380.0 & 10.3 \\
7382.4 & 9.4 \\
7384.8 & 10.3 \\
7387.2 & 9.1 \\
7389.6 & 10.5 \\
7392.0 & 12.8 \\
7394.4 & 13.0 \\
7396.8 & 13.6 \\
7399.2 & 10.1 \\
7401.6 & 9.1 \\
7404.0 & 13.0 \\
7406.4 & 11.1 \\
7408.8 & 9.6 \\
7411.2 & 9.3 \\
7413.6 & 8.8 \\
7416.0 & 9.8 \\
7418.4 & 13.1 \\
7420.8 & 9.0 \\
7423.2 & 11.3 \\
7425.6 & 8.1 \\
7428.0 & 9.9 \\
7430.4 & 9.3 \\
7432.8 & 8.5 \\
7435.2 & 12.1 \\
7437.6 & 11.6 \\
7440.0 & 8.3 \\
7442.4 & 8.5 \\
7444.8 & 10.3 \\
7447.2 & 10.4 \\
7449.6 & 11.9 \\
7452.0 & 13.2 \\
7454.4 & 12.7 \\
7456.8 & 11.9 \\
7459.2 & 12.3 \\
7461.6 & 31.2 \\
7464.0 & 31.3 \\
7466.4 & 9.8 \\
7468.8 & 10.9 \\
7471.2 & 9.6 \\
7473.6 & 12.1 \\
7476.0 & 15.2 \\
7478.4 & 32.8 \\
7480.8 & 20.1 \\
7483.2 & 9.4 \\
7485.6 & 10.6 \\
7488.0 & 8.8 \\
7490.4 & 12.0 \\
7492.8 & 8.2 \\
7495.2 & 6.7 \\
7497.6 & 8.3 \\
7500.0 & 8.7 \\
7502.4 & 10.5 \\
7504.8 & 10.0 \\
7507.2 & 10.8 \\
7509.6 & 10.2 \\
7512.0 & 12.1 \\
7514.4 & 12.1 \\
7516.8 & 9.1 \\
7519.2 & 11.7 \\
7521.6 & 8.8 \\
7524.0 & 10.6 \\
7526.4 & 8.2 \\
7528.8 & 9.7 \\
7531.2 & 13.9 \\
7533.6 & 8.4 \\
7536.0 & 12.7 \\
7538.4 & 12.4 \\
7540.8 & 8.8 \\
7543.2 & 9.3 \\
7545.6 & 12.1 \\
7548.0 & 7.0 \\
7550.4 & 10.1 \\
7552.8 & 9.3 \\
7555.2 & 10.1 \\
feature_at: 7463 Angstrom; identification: [S II]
